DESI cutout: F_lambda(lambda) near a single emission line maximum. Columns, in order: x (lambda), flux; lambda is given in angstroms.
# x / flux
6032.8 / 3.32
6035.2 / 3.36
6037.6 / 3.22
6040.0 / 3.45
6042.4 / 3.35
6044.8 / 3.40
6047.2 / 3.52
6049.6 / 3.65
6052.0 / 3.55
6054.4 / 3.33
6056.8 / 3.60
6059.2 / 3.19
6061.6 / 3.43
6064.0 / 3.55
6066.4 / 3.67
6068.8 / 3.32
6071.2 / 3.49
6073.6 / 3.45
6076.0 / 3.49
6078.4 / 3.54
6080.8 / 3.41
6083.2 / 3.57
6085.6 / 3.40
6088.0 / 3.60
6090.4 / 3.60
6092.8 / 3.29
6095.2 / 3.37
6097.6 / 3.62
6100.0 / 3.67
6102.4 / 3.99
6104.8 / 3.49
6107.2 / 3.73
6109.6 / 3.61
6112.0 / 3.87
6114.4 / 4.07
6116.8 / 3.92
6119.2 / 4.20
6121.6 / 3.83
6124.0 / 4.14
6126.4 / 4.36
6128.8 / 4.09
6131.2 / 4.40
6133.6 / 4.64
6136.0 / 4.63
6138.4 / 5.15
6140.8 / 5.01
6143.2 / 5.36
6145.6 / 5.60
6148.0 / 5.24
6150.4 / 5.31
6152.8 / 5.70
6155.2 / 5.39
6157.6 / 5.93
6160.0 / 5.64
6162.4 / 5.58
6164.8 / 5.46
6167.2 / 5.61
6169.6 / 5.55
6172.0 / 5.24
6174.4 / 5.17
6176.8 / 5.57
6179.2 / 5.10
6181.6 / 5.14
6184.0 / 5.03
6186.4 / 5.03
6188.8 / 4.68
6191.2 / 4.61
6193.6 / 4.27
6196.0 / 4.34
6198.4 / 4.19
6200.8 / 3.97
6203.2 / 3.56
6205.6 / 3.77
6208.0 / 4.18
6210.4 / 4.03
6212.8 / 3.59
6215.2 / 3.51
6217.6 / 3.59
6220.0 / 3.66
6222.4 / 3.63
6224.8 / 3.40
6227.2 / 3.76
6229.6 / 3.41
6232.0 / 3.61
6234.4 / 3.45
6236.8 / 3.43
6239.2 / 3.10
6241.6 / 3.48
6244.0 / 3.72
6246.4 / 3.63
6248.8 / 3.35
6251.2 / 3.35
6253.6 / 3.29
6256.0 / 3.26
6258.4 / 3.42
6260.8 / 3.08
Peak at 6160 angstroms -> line Mg II 2798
